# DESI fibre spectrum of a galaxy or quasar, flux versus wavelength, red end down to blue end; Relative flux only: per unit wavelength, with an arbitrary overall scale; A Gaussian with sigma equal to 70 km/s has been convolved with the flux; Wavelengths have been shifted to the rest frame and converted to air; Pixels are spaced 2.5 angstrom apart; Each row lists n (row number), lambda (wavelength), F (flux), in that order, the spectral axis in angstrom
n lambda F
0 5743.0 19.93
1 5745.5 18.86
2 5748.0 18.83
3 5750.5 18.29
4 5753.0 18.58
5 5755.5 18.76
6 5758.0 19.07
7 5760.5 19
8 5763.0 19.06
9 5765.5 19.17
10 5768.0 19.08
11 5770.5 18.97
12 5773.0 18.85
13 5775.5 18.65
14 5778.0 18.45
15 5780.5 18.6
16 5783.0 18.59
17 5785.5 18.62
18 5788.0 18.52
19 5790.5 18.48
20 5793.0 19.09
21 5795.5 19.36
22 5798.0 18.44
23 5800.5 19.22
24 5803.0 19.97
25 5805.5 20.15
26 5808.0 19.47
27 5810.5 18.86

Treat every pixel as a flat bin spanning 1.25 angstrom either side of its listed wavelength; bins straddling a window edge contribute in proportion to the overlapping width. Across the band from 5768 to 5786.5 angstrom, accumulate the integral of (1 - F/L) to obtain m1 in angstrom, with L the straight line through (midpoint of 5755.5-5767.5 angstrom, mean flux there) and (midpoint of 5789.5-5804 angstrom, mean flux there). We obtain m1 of 0.3 angstrom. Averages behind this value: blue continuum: 19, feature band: 18.7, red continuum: 19.1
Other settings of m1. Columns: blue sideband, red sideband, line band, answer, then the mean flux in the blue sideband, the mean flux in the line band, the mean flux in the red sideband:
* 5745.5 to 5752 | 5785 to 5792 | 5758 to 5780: -0.4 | 18.6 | 18.9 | 18.6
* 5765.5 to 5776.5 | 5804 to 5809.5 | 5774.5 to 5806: 0.8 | 18.9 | 18.9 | 19.8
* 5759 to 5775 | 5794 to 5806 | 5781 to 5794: 0.4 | 19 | 18.6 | 19.4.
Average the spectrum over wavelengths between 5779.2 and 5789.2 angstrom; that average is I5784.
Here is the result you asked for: 18.6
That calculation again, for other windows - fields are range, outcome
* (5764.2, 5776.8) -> 18.9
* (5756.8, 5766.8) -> 19.1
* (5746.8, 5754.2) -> 18.6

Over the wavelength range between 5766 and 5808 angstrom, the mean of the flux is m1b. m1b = 19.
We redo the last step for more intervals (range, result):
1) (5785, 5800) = 18.8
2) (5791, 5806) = 19.3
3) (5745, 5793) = 18.8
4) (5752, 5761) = 18.8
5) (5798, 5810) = 19.5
